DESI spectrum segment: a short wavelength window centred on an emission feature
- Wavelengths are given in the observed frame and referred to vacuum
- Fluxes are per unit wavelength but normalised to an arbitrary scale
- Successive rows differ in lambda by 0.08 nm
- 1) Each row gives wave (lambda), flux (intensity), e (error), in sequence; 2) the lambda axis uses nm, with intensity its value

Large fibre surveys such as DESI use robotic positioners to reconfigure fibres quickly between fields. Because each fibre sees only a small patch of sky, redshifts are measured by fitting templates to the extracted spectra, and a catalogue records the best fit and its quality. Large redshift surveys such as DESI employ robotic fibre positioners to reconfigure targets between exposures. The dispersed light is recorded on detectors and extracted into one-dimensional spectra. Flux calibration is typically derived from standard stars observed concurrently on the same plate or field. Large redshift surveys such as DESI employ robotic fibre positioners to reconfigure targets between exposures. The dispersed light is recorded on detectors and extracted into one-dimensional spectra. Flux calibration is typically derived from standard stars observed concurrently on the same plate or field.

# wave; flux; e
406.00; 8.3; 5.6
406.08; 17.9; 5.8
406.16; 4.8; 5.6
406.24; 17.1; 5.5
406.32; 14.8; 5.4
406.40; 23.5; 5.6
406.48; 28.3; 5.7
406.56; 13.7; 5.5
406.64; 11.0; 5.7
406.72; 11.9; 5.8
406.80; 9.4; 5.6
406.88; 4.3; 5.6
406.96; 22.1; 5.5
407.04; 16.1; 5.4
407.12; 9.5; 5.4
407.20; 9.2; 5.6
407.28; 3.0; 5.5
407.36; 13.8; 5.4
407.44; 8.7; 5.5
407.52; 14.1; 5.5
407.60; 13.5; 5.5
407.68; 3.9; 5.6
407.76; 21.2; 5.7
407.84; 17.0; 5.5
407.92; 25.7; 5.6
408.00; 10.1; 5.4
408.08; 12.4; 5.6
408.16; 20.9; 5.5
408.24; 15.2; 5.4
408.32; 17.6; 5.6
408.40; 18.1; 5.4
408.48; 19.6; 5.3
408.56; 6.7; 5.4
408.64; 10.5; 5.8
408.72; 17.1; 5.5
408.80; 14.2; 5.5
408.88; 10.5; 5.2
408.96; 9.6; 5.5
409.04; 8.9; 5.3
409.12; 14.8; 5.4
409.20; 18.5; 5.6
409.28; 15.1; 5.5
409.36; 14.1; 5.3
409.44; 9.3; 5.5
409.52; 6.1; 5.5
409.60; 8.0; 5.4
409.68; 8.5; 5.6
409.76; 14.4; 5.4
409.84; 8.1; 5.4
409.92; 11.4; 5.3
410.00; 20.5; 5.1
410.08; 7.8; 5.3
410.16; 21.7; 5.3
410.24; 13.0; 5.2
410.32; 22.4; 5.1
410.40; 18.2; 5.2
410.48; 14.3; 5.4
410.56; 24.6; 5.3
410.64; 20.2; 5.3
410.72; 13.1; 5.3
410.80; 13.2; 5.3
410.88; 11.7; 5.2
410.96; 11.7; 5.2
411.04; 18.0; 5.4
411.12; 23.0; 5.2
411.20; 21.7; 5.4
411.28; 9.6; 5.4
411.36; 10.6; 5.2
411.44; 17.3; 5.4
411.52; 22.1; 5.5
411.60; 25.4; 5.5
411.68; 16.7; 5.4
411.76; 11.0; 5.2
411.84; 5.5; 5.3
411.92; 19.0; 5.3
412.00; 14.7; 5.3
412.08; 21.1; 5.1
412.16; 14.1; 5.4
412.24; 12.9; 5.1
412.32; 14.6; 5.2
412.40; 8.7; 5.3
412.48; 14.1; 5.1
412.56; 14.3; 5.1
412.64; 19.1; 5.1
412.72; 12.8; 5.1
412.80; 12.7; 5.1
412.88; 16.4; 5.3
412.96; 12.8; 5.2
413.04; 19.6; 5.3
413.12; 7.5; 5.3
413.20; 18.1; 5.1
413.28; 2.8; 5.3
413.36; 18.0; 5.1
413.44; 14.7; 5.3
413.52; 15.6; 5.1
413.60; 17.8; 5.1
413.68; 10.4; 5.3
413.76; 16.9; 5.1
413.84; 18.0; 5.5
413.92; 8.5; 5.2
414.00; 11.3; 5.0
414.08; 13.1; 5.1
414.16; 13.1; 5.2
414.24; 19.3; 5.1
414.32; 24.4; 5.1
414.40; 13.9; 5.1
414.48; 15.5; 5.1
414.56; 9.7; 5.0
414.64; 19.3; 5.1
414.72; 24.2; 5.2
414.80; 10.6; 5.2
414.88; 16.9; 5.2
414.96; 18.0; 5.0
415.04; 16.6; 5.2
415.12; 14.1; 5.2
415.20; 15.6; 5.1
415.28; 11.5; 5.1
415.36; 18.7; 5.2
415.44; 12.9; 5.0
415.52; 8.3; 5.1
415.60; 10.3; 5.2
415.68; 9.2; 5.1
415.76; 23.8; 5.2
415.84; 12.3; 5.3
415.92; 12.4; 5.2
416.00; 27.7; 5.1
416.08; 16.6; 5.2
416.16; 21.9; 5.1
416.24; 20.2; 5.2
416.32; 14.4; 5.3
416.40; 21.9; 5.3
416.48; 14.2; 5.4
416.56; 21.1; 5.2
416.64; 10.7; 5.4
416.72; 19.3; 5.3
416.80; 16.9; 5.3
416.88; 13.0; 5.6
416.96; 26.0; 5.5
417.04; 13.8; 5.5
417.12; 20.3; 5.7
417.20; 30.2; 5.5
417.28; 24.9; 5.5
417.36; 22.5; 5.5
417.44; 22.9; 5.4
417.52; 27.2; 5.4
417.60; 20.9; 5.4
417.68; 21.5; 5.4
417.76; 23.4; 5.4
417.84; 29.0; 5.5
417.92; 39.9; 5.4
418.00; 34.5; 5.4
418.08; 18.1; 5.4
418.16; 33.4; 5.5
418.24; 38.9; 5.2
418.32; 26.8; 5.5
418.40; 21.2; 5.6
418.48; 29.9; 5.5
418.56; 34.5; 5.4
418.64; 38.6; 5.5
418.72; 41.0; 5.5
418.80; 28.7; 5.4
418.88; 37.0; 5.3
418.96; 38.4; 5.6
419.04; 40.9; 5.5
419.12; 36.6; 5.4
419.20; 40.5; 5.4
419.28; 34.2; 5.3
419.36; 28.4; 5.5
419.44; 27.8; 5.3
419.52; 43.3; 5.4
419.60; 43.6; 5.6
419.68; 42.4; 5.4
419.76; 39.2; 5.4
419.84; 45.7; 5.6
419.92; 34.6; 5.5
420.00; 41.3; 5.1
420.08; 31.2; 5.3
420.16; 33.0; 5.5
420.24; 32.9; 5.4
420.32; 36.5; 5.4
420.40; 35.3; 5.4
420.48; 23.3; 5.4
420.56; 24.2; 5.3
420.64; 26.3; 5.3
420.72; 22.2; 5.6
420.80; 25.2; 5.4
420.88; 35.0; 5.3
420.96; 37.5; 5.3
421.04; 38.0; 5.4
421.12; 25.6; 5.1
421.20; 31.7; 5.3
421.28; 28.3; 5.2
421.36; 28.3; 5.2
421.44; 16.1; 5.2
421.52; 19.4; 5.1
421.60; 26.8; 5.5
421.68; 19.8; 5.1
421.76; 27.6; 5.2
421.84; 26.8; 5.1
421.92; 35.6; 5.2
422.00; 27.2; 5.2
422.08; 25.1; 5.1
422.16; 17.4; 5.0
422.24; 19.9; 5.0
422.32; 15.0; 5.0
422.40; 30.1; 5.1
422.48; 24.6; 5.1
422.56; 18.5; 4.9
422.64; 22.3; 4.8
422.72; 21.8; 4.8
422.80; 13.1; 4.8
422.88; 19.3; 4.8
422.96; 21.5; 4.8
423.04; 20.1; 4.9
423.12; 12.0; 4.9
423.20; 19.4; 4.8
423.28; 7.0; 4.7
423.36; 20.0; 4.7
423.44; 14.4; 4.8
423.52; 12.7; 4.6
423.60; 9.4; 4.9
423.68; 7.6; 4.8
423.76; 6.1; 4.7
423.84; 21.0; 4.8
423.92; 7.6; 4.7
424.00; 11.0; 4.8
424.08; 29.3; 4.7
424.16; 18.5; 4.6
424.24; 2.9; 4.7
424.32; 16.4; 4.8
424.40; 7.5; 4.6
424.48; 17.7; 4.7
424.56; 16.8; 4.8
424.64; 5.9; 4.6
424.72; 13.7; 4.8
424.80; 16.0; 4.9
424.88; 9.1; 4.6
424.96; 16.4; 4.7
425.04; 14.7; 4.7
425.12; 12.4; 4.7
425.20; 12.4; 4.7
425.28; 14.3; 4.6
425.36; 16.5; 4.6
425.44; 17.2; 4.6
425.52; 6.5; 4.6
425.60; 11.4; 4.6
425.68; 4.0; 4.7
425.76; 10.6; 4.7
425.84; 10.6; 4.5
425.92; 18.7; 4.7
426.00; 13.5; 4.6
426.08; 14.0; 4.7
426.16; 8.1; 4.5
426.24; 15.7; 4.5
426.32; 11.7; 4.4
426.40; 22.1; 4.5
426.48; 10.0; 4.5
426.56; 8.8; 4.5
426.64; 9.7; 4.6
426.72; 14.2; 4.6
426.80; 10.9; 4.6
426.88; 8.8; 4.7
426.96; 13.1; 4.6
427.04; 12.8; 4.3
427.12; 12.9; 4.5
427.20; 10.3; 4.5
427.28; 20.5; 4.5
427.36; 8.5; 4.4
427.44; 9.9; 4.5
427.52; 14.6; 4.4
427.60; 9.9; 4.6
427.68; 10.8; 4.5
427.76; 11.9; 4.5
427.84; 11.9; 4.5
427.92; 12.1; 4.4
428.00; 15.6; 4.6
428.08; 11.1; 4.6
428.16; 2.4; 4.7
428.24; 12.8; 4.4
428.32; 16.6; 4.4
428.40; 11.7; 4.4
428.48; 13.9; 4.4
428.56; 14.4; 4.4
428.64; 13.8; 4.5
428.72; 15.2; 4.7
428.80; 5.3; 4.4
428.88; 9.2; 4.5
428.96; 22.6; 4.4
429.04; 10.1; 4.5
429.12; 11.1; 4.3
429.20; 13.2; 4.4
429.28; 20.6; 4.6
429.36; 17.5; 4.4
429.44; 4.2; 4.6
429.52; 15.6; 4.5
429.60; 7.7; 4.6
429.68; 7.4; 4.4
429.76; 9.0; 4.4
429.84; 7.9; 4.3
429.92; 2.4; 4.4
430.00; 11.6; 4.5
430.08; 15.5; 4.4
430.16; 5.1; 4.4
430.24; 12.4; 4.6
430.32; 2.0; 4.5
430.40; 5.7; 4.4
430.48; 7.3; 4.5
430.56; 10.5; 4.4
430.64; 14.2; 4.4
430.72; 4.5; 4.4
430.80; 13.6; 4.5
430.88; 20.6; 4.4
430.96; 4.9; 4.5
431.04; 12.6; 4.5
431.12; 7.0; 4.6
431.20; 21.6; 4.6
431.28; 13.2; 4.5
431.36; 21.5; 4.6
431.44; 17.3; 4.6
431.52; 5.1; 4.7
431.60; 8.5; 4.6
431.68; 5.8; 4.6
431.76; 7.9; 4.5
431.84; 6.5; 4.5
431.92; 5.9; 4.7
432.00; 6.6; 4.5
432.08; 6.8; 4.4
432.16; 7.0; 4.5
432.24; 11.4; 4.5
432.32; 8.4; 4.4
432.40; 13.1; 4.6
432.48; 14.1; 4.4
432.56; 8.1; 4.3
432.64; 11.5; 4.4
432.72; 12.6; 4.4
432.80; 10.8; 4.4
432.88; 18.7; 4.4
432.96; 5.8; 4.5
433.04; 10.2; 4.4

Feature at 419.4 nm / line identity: Mg II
